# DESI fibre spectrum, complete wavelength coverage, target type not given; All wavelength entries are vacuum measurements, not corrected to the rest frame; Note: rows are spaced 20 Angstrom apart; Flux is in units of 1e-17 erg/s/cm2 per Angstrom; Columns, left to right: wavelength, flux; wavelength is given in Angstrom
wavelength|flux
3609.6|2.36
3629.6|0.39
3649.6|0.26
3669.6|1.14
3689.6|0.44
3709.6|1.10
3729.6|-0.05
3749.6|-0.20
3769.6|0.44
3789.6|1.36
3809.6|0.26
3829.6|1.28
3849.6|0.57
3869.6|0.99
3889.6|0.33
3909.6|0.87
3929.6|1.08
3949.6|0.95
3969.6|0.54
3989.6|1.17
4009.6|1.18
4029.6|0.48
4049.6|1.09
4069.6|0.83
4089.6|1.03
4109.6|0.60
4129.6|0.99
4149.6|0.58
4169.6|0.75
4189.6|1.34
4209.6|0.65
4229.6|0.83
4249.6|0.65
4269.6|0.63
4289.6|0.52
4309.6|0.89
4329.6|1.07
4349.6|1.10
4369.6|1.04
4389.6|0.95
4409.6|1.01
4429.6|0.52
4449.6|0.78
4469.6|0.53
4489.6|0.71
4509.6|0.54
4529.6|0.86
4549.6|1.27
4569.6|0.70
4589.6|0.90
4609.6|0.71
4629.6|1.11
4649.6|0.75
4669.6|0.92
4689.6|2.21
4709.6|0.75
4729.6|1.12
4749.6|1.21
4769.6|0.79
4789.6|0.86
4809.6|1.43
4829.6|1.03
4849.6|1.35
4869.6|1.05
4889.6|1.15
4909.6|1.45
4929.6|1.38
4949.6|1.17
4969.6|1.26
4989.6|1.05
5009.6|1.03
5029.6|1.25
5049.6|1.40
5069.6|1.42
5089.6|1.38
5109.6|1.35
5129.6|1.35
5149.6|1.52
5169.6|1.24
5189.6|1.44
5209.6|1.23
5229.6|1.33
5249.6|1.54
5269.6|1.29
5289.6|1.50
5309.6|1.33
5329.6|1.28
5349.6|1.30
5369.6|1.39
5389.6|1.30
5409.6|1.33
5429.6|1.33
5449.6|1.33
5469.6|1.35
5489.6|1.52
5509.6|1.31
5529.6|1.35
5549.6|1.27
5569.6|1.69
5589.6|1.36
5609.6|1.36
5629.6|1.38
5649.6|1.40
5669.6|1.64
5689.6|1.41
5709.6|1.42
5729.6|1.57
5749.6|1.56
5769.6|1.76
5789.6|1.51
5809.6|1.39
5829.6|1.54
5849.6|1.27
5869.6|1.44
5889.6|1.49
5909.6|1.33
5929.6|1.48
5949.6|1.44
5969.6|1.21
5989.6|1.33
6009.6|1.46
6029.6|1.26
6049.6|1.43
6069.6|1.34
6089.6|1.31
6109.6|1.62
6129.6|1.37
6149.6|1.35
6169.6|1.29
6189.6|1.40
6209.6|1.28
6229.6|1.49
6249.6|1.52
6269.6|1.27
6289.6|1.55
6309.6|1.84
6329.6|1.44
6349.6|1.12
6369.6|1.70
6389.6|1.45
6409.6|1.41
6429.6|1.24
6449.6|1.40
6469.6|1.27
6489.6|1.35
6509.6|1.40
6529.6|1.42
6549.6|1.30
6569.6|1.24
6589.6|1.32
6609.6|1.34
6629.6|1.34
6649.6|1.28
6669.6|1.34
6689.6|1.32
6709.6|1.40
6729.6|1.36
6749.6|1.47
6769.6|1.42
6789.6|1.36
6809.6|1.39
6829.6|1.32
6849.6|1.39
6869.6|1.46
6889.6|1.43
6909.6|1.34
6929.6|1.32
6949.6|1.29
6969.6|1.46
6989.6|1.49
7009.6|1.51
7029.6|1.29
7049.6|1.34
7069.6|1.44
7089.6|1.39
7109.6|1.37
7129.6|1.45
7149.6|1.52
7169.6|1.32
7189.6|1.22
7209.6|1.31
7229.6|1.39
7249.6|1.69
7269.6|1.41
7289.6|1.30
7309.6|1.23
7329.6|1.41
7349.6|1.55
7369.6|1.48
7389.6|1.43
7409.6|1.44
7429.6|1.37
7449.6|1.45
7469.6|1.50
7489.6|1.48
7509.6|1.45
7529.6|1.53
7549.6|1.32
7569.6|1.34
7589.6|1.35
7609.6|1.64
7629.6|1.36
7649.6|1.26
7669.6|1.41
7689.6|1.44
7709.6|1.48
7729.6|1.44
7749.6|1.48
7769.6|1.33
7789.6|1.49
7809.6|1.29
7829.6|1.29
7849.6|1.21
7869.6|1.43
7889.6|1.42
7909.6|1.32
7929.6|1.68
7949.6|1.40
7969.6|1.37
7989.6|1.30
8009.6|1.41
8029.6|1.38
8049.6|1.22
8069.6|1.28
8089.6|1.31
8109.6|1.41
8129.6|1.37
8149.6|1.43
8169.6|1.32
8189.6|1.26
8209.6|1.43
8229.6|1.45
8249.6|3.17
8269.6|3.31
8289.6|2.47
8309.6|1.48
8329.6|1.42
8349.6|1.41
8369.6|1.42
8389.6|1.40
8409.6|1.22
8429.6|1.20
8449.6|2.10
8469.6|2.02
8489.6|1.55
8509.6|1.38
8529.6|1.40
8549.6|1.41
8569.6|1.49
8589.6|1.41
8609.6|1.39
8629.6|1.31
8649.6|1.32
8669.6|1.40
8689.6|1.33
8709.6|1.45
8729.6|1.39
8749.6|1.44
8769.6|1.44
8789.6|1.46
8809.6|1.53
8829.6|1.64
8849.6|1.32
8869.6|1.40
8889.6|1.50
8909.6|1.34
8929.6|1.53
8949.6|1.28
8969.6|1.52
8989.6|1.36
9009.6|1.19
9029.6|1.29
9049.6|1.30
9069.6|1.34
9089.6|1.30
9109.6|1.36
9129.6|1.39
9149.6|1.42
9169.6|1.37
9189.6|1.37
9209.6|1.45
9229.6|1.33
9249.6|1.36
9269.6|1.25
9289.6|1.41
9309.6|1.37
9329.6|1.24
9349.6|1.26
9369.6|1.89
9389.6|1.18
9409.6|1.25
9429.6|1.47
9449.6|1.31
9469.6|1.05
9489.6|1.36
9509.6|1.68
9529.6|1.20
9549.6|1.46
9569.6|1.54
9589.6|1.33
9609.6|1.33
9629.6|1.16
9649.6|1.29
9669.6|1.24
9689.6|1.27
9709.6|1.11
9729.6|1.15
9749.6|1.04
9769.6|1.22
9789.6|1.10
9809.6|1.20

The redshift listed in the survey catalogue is 0.258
